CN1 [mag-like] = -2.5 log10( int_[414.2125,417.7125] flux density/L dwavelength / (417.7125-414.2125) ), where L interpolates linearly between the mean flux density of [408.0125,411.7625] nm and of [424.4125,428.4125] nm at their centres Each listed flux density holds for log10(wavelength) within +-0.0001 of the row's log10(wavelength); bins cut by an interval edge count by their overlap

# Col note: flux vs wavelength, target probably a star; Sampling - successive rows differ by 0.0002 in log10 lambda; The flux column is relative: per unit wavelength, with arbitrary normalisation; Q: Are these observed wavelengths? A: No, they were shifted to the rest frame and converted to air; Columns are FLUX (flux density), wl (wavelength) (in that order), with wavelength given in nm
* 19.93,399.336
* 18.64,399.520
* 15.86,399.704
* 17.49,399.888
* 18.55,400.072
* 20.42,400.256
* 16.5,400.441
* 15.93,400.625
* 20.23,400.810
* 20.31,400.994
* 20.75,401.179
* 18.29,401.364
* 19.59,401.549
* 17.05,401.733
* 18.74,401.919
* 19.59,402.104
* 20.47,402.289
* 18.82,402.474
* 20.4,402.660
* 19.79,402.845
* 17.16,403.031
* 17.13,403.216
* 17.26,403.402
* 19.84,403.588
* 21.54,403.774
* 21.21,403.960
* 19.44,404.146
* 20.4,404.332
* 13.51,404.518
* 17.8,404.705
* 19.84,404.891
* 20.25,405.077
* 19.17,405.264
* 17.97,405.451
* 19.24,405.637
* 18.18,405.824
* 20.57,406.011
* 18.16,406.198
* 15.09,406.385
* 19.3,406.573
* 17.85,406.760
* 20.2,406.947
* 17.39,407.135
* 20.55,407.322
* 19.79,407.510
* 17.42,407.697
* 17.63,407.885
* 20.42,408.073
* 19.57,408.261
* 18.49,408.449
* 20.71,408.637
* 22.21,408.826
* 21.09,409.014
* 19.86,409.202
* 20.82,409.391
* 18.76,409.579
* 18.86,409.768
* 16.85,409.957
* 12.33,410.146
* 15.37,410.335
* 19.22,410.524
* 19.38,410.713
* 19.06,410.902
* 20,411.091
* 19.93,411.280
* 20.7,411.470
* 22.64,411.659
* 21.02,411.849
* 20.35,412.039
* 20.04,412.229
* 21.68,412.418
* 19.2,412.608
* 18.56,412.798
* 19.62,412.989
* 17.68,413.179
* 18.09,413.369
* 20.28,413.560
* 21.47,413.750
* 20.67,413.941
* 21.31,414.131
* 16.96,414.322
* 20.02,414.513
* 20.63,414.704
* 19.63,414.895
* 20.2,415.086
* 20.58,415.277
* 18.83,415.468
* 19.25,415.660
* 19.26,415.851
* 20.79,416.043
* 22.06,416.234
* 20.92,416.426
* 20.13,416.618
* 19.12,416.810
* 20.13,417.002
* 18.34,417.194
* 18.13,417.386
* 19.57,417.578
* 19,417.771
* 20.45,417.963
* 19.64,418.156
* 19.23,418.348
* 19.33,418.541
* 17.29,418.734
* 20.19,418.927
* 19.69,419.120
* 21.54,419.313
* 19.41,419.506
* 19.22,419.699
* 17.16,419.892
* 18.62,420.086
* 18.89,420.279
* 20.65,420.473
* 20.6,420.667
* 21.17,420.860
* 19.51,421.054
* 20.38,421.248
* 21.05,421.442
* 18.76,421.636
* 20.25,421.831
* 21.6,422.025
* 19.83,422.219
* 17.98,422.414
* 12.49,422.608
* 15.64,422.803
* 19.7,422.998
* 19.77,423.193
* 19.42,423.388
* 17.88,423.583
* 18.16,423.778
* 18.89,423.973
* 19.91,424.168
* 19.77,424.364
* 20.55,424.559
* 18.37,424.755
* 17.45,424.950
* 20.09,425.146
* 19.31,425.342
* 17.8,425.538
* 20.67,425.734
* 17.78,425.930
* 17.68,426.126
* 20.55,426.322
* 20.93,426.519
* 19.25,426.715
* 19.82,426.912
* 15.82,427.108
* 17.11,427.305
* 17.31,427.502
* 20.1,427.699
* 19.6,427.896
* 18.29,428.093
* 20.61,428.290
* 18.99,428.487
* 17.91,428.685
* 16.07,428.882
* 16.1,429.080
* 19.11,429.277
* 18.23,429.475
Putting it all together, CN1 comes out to -0.029 mag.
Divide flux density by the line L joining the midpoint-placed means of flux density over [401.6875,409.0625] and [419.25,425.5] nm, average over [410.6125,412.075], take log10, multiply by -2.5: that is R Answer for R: -0.072 mag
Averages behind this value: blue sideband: 19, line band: 20.4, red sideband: 19.2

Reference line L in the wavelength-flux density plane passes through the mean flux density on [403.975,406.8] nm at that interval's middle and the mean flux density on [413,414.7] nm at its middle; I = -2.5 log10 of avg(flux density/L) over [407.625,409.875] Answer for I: -0.04 mag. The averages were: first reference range 18.5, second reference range 19.6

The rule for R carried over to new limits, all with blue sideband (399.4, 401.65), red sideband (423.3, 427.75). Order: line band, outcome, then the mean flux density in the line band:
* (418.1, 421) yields -0.04 mag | 19.5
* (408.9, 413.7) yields -0.03 mag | 19.3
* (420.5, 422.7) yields -0.04 mag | 19.5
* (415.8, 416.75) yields -0.10 mag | 20.6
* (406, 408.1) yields 0.00 mag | 18.6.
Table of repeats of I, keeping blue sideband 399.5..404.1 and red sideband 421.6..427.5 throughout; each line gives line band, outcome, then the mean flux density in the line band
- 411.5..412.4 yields -0.122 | 21.1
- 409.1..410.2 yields 0.041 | 18.1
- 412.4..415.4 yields -0.052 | 19.7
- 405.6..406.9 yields 0.028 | 18.4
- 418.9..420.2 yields -0.033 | 19.4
